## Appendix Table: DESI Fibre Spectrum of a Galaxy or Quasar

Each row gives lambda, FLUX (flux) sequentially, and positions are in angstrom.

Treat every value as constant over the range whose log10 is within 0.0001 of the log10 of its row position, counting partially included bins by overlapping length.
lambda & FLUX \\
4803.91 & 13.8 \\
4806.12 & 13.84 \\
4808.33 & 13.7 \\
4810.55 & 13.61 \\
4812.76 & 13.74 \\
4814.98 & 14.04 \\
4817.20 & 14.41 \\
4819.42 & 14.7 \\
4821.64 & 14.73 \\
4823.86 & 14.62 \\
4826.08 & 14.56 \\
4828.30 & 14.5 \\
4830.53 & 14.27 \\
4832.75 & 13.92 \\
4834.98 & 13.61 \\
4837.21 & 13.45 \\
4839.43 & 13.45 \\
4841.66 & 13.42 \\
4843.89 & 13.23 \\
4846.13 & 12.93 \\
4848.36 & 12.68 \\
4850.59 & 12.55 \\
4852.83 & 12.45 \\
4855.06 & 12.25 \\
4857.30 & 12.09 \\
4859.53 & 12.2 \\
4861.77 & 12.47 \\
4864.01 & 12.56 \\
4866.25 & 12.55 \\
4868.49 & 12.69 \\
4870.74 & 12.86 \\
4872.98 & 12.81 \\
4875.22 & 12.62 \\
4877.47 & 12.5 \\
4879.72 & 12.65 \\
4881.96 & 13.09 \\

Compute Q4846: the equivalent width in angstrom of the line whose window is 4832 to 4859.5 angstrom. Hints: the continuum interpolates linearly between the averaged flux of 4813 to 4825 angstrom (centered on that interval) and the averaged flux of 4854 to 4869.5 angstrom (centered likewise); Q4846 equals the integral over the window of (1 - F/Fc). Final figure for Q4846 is 0.4 angstrom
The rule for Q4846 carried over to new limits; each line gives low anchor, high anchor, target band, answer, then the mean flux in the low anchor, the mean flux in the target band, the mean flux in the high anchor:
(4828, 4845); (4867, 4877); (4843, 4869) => 1.2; 13.7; 12.5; 12.7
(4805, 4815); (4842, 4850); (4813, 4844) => -1.7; 13.8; 14.1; 13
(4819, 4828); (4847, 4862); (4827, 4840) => 0.0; 14.6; 13.9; 12.4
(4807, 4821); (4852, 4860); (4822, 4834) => -0.8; 14.1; 14.4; 12.3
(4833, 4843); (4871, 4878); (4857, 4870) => 0.5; 13.5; 12.5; 12.7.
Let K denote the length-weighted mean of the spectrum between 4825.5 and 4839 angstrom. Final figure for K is 14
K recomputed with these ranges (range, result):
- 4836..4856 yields 12.9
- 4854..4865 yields 12.3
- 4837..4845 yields 13.4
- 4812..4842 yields 14.1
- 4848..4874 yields 12.5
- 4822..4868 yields 13.2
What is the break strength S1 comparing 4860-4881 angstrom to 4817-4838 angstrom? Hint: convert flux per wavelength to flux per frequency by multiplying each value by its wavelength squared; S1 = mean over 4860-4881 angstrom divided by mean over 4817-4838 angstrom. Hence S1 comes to 0.90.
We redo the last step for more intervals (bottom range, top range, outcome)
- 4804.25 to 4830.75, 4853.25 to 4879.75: 0.90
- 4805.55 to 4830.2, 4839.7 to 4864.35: 0.90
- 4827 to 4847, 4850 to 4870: 0.92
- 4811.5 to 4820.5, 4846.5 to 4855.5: 0.90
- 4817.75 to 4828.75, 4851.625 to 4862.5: 0.85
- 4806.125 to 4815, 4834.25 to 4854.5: 0.96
